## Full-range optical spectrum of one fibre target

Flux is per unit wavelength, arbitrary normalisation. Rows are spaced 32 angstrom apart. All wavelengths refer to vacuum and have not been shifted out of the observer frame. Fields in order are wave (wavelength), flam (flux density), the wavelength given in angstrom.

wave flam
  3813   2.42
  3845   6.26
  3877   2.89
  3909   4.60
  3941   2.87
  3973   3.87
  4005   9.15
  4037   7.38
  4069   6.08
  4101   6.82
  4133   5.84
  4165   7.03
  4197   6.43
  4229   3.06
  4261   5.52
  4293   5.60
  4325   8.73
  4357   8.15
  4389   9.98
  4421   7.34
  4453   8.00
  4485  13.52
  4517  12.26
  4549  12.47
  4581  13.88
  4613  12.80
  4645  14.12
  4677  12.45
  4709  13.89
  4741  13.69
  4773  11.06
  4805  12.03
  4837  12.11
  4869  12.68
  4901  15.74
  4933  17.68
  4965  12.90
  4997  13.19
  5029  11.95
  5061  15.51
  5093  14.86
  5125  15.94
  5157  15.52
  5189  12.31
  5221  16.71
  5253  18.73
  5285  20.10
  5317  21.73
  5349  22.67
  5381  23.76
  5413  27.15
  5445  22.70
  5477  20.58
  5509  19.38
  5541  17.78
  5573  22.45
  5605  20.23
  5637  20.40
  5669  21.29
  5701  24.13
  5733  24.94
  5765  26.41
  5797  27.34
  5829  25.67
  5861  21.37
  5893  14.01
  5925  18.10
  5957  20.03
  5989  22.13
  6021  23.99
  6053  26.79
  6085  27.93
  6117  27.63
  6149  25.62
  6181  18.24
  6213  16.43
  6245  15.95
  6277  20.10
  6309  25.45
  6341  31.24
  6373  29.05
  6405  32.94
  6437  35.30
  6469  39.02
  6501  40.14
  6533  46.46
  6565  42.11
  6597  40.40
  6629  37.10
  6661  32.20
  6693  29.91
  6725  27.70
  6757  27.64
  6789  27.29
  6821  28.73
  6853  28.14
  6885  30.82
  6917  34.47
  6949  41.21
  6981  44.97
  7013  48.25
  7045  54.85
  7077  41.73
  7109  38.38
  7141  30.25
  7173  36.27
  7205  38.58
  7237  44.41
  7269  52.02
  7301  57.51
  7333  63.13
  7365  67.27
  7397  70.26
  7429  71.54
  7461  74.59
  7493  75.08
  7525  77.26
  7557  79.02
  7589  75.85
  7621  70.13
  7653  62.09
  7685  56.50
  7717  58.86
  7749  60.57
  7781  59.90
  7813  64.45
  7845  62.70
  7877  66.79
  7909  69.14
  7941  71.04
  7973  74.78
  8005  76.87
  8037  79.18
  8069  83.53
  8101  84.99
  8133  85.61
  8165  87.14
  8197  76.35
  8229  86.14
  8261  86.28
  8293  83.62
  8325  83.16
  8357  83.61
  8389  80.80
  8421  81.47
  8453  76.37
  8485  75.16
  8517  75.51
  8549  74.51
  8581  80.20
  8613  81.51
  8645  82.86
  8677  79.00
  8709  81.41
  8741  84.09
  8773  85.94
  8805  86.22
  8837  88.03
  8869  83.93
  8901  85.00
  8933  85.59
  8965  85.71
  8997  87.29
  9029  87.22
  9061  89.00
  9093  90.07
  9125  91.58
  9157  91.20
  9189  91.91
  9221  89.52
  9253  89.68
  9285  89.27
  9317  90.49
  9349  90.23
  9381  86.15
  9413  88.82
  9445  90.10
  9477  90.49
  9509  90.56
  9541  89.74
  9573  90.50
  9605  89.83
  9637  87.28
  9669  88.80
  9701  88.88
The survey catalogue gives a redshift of 0.00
